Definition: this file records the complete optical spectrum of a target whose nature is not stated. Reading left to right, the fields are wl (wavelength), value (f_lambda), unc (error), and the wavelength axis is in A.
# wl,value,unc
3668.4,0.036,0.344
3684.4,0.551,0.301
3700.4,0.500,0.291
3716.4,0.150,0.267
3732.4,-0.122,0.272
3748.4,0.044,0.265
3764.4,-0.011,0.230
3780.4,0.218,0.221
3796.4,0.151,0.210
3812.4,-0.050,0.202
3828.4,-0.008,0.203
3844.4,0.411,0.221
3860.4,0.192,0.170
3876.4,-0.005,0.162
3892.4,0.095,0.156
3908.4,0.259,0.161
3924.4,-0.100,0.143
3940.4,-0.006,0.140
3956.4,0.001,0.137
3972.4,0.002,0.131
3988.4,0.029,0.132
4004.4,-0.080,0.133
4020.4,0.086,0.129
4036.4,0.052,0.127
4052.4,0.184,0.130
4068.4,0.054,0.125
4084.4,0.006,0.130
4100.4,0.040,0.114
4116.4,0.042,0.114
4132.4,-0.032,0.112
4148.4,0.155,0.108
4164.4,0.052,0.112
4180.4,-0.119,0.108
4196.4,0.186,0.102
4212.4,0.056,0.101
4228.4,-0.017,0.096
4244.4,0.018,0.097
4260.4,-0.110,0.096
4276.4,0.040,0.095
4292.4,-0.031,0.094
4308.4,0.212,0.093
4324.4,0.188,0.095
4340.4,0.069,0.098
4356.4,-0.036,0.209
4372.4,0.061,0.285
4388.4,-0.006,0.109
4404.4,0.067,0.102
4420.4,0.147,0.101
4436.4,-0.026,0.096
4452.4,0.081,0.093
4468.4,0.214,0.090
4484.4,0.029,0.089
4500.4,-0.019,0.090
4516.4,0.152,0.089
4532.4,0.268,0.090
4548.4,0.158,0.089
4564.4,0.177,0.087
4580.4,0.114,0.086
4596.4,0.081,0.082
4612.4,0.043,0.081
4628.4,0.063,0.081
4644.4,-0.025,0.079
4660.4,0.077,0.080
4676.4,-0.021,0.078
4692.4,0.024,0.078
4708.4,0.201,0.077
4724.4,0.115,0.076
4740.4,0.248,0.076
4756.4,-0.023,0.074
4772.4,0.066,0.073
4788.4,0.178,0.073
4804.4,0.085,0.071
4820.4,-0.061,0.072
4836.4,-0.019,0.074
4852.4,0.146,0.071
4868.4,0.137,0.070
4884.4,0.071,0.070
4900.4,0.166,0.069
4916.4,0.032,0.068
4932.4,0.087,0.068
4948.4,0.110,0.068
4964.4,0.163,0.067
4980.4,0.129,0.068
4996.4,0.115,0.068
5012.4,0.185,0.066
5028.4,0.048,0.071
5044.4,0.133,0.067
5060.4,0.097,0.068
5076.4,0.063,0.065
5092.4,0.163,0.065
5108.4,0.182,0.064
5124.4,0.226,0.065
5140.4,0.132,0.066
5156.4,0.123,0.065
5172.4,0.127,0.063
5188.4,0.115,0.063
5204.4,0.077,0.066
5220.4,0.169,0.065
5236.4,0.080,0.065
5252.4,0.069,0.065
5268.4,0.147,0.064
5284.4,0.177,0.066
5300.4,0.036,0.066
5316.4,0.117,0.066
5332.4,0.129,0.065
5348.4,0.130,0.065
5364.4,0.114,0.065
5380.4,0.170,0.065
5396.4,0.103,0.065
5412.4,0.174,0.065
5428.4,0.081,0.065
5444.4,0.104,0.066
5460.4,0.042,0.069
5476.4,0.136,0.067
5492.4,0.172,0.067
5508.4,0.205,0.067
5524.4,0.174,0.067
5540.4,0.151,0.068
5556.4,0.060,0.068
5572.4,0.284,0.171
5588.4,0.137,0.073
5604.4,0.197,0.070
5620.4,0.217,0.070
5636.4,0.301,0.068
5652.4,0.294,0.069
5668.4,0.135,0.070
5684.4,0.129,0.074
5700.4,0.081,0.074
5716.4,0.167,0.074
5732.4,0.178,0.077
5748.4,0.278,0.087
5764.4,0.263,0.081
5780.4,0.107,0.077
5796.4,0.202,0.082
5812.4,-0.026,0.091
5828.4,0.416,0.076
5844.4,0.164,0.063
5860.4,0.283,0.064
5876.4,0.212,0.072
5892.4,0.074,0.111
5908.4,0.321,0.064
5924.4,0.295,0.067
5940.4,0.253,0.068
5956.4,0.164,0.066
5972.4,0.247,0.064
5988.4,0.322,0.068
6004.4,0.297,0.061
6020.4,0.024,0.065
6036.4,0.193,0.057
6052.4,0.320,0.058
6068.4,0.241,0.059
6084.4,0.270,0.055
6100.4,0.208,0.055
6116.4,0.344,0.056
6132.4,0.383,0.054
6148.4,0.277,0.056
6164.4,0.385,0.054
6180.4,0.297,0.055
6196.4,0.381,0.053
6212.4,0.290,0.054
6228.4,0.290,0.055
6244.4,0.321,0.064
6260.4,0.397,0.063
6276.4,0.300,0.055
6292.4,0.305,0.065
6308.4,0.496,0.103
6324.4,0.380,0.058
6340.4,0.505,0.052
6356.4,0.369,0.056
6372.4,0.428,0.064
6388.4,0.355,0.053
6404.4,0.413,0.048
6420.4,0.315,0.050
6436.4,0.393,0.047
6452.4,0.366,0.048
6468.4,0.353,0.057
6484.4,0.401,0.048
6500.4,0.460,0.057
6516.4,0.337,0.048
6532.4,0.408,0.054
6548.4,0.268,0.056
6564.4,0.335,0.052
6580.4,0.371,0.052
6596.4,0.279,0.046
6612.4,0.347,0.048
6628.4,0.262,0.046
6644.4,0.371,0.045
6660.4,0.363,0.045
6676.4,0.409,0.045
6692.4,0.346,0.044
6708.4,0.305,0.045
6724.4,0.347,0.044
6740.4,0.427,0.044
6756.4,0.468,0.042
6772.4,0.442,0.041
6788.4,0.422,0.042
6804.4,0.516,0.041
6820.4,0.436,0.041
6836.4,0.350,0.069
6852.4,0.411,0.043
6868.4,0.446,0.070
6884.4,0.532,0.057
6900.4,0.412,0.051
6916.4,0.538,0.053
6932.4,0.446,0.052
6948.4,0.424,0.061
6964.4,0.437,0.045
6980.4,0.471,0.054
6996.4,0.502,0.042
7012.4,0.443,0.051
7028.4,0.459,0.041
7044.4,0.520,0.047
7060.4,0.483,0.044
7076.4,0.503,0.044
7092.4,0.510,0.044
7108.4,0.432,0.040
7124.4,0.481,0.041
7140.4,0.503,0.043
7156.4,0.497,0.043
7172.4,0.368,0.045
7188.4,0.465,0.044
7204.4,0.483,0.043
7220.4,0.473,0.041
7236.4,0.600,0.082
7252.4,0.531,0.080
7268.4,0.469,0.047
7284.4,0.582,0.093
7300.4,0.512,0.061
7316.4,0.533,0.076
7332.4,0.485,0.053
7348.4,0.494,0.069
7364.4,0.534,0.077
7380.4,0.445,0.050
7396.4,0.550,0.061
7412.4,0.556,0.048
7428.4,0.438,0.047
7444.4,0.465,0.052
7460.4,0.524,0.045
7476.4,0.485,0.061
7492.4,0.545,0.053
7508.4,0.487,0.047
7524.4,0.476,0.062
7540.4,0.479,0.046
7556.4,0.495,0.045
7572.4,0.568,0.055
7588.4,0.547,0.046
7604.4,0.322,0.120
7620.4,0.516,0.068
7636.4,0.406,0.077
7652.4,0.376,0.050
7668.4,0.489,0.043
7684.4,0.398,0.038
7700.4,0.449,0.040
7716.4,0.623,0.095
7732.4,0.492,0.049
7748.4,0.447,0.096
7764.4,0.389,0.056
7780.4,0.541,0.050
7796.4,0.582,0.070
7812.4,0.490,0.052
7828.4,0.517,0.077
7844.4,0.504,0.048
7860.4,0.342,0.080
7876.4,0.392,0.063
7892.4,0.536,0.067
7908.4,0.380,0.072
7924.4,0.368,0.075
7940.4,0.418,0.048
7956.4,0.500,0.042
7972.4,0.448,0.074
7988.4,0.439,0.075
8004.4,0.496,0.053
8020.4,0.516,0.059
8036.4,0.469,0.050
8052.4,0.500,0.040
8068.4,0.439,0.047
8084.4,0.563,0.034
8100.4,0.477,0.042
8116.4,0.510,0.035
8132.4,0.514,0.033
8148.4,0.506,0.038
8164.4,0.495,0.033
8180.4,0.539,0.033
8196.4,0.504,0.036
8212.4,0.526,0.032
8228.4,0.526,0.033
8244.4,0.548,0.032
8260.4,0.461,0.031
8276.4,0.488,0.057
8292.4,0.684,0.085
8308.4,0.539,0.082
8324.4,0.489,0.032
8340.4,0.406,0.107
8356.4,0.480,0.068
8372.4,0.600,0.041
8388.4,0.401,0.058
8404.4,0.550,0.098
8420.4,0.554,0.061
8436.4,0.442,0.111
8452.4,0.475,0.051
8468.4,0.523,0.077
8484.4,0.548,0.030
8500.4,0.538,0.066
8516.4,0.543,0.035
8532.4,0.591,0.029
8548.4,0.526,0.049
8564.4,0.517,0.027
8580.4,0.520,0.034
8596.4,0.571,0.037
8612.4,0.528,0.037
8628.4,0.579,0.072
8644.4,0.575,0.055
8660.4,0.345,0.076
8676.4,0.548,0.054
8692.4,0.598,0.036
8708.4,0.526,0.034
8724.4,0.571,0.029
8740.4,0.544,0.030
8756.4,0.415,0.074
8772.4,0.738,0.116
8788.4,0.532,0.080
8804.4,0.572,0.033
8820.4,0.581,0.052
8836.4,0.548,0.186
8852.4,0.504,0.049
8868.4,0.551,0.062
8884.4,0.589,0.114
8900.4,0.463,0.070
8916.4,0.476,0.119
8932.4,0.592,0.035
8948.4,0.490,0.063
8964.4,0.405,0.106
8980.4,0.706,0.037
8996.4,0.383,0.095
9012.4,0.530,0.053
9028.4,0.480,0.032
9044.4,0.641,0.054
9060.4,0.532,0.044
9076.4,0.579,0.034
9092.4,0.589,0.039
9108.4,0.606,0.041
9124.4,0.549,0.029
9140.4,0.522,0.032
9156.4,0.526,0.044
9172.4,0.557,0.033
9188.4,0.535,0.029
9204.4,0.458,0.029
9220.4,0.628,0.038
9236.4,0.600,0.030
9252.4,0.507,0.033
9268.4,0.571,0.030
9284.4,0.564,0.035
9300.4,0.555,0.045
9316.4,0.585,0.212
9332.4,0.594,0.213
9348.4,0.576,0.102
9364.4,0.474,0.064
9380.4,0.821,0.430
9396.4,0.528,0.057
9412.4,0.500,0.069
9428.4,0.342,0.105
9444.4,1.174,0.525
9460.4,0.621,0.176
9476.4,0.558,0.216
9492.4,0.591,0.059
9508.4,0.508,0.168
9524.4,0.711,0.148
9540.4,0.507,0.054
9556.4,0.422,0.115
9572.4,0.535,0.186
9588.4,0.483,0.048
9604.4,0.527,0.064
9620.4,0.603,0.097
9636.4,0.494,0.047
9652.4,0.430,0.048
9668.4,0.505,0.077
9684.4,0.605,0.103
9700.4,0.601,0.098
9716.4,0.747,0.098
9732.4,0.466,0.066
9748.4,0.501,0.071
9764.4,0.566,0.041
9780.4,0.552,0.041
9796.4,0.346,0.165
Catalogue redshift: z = 0.53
